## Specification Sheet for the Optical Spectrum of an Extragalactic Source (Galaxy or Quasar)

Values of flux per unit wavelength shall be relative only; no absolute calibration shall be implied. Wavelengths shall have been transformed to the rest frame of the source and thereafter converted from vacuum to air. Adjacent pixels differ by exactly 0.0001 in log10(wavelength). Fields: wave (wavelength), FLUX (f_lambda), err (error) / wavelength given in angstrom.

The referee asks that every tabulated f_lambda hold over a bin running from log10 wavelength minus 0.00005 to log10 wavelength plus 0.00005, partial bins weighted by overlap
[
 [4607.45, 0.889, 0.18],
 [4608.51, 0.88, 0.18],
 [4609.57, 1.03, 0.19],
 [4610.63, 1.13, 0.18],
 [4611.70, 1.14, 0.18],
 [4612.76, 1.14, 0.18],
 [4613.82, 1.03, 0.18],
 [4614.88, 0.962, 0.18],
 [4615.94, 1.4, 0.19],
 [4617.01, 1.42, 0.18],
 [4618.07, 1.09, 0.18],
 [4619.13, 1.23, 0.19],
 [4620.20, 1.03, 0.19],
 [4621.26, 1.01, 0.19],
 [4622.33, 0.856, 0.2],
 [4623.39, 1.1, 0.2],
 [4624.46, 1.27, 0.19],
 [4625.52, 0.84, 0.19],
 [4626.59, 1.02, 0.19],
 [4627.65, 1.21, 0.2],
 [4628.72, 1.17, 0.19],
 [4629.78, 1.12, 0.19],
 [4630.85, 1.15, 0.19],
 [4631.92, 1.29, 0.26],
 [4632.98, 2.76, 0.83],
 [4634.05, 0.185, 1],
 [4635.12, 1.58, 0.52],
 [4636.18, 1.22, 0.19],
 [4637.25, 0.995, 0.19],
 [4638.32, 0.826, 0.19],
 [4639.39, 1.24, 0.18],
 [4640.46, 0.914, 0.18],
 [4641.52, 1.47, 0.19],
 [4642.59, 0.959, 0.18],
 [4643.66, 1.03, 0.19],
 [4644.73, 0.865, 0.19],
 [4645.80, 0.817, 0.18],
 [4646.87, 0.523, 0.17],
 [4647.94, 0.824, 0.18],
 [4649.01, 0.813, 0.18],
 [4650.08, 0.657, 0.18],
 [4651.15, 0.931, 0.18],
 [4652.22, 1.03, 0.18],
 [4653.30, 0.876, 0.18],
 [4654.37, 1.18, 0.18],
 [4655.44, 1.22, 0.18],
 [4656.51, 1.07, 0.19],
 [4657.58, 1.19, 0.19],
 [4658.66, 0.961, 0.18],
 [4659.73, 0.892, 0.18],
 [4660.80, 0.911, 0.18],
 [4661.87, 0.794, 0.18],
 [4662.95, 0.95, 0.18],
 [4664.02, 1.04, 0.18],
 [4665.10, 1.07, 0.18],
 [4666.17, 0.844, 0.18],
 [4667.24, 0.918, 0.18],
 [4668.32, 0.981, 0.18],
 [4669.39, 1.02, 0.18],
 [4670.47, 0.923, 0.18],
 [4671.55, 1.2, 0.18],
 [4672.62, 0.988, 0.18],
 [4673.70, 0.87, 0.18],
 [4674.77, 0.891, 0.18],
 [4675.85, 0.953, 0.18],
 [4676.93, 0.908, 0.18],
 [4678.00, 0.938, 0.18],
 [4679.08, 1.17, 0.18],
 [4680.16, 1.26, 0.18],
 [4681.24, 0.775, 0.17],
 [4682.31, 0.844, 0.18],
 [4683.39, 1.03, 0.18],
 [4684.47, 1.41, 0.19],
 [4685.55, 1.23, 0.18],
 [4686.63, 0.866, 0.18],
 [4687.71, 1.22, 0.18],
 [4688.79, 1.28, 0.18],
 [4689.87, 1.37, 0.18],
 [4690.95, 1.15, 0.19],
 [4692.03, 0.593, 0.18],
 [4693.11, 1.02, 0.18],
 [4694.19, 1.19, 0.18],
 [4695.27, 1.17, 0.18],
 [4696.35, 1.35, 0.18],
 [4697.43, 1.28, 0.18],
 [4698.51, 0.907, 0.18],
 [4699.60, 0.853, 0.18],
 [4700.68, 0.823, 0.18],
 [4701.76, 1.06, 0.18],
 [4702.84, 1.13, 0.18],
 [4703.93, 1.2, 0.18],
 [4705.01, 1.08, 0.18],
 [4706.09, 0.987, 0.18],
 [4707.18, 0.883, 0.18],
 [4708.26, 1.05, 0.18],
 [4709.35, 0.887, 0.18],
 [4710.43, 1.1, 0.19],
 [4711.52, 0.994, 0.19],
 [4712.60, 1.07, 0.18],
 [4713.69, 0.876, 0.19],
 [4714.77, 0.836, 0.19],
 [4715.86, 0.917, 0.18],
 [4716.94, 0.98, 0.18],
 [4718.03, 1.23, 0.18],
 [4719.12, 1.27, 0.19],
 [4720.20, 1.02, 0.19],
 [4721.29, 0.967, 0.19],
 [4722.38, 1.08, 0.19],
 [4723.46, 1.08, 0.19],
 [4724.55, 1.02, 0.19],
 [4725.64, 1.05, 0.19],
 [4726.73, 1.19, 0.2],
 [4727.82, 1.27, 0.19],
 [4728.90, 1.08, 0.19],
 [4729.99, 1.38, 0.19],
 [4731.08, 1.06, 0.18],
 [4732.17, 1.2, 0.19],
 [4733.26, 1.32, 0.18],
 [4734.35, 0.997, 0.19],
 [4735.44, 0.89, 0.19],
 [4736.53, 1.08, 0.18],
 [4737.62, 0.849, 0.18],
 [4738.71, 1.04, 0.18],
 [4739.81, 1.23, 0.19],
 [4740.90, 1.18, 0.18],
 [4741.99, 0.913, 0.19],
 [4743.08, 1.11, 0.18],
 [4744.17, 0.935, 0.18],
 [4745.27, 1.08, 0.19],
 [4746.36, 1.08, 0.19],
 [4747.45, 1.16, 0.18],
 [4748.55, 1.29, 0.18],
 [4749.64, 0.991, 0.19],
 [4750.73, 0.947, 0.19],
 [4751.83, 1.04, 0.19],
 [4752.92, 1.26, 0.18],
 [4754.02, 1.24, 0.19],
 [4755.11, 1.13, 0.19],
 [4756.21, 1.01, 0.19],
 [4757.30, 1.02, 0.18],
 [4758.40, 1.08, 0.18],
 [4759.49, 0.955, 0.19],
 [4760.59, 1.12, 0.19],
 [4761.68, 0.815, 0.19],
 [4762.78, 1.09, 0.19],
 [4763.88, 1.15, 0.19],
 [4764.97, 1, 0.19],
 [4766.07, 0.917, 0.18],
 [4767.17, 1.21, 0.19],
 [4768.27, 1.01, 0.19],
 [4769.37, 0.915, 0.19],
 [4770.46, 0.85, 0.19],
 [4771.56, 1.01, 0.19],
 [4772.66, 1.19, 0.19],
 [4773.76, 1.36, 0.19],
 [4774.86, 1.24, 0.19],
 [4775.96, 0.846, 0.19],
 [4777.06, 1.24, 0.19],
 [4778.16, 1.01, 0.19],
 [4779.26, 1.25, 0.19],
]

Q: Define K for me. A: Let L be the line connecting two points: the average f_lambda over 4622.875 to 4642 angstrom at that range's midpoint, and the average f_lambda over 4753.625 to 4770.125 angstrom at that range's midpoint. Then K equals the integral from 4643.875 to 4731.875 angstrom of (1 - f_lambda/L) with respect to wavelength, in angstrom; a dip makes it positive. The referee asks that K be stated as 7.9 angstrom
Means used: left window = 1.19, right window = 1.04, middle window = 1.02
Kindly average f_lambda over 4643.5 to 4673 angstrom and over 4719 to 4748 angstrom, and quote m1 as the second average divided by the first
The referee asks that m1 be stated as 1.15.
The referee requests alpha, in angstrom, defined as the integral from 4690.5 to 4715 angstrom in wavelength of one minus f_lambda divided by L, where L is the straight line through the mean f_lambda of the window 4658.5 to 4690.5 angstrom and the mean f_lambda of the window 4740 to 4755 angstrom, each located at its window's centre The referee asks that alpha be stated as 0.6 angstrom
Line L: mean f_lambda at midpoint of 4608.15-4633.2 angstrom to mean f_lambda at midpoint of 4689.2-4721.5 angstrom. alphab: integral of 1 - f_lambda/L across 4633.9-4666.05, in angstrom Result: 4.2 angstrom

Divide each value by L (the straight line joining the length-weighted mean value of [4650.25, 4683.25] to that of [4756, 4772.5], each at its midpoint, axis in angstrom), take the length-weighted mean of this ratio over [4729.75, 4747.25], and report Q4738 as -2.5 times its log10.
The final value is -0.08 mag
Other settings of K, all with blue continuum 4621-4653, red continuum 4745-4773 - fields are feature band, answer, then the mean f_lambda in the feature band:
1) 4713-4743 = -0.5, 1.07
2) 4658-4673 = 1.3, 0.965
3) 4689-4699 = -0.6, 1.12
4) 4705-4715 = 0.8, 0.975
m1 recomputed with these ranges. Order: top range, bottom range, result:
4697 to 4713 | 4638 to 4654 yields 1.10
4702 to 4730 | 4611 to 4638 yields 0.91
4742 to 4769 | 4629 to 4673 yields 1.03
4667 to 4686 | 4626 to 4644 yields 0.86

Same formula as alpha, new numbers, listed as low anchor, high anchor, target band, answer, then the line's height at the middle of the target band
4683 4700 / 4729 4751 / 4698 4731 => 1.88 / 1.11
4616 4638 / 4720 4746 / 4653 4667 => 1.82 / 1.15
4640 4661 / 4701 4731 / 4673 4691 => -1.03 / 1.01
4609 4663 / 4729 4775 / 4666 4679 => 1.29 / 1.07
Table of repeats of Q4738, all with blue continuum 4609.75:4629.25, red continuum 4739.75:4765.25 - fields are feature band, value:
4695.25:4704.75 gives 0.01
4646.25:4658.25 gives 0.18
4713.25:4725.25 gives 0.06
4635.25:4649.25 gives 0.13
